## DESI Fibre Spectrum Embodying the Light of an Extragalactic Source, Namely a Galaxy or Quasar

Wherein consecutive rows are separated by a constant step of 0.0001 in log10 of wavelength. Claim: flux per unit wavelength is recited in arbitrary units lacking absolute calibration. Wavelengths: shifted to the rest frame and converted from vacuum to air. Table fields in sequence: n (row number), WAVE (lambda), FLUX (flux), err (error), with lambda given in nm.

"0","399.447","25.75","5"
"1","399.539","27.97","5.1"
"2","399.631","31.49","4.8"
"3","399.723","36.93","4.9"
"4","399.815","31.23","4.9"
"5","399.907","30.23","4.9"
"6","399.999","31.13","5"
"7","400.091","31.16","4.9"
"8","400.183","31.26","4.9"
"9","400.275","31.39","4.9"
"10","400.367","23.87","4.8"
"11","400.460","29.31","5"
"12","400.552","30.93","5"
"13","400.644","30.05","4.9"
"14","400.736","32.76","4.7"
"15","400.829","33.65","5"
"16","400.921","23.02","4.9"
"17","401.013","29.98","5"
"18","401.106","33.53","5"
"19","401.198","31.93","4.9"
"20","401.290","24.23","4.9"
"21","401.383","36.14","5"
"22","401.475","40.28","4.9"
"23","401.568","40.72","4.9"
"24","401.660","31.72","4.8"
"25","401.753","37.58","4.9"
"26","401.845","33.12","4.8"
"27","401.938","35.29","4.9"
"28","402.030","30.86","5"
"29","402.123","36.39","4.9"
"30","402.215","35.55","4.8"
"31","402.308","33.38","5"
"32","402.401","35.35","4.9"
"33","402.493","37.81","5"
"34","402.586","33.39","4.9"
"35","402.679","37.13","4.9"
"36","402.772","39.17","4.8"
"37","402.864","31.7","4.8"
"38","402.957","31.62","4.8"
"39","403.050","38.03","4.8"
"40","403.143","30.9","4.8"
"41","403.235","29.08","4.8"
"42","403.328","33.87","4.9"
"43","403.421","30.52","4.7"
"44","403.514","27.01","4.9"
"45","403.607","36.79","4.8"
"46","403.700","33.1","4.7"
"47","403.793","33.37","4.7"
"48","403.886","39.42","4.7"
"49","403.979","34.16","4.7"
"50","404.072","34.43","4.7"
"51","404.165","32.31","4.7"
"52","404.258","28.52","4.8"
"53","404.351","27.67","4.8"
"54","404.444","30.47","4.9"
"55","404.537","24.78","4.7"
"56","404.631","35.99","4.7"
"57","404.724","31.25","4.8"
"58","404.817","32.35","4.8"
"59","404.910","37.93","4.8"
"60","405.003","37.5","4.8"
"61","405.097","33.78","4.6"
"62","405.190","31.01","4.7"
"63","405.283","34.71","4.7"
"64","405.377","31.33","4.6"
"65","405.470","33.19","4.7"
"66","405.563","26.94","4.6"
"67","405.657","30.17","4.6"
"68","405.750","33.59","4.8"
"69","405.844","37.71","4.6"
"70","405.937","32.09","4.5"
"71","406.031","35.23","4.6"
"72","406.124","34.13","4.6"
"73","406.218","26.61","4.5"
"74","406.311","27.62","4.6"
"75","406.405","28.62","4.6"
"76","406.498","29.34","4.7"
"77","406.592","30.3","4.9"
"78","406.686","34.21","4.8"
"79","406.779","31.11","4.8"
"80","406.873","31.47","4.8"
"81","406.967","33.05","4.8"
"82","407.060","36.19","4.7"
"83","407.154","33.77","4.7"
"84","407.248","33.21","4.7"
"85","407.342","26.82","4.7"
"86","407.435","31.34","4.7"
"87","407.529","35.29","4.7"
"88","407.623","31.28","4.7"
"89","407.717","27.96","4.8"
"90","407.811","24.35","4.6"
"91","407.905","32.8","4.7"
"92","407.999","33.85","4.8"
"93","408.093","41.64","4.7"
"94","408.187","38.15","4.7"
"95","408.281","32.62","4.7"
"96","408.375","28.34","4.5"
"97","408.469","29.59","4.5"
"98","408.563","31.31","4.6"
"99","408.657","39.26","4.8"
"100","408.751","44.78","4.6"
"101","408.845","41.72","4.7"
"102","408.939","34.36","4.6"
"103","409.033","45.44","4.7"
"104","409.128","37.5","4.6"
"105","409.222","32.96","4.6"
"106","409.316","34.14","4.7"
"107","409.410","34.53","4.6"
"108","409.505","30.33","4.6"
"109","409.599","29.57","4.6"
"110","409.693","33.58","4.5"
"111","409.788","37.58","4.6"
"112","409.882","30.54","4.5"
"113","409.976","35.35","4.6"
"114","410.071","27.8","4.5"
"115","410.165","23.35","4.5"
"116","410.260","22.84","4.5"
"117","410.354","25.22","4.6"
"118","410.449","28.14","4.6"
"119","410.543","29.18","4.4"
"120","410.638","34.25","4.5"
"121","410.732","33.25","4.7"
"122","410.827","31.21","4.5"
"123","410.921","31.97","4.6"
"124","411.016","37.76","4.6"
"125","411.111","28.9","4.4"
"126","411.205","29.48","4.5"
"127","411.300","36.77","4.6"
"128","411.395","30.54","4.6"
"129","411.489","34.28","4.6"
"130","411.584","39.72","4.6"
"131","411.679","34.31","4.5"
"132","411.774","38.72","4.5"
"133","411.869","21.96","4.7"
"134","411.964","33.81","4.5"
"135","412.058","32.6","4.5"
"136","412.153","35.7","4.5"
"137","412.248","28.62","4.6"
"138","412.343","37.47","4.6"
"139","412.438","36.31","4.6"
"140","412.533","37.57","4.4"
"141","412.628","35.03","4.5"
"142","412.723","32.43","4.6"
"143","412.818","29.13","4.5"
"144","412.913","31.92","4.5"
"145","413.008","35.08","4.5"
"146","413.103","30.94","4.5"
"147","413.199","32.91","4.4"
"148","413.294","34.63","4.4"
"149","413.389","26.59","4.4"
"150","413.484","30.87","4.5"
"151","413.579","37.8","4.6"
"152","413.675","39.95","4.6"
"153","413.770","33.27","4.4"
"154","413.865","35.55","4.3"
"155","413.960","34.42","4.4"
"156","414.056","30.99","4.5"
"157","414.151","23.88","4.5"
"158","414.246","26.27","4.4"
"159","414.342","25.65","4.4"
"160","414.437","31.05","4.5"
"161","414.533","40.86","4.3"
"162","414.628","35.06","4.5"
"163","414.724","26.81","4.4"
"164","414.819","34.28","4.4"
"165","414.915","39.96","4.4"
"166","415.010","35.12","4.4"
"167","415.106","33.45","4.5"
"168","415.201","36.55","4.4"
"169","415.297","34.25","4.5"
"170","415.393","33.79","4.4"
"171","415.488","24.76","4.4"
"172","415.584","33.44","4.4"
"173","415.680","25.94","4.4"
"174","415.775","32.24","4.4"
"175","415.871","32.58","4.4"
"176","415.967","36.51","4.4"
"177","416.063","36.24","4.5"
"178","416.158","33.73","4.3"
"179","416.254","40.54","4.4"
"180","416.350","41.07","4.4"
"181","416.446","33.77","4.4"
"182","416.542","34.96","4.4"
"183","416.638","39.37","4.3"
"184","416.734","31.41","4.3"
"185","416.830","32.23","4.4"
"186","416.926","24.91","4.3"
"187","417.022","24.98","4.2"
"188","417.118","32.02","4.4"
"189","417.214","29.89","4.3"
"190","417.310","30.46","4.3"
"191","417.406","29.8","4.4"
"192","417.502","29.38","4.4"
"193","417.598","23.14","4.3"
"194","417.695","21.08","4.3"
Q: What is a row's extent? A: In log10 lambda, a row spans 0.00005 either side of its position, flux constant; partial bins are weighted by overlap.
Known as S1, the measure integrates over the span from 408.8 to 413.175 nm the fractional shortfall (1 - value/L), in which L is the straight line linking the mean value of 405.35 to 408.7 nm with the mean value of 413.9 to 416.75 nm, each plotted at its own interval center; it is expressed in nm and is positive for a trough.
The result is -0.03 nm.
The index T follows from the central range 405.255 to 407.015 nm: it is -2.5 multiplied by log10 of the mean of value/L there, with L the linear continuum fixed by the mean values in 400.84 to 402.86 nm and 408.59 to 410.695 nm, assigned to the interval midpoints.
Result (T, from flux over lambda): 0.07 mag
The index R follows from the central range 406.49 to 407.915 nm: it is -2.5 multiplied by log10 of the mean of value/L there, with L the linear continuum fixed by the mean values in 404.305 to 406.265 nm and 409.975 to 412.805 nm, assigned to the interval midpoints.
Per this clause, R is 0.03 mag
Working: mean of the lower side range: 32.3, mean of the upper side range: 32.1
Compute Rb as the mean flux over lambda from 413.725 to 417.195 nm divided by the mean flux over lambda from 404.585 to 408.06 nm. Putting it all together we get 1.0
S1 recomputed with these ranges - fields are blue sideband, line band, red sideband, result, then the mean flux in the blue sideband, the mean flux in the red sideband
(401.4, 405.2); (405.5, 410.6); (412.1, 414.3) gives 0.15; 33.8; 32.9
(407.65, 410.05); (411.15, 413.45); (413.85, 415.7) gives -0.01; 34.4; 32.1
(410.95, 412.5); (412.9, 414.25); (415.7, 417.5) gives 0.03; 33.6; 32.9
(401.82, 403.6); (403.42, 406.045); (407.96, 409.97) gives 0.12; 33.8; 35.3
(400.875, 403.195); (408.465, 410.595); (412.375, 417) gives 0.03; 34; 33.2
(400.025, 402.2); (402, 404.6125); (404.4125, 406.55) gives -0.08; 32.2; 32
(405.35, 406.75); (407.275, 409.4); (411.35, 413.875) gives -0.14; 31.4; 33.6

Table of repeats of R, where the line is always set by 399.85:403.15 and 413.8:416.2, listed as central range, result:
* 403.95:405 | 0.03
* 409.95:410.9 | 0.13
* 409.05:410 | -0.04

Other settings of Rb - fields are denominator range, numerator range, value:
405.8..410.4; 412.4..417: 1.02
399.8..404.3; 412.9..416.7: 1.02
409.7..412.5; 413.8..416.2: 1.02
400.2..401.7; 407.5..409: 1.09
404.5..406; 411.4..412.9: 1.03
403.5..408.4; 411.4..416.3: 1.03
